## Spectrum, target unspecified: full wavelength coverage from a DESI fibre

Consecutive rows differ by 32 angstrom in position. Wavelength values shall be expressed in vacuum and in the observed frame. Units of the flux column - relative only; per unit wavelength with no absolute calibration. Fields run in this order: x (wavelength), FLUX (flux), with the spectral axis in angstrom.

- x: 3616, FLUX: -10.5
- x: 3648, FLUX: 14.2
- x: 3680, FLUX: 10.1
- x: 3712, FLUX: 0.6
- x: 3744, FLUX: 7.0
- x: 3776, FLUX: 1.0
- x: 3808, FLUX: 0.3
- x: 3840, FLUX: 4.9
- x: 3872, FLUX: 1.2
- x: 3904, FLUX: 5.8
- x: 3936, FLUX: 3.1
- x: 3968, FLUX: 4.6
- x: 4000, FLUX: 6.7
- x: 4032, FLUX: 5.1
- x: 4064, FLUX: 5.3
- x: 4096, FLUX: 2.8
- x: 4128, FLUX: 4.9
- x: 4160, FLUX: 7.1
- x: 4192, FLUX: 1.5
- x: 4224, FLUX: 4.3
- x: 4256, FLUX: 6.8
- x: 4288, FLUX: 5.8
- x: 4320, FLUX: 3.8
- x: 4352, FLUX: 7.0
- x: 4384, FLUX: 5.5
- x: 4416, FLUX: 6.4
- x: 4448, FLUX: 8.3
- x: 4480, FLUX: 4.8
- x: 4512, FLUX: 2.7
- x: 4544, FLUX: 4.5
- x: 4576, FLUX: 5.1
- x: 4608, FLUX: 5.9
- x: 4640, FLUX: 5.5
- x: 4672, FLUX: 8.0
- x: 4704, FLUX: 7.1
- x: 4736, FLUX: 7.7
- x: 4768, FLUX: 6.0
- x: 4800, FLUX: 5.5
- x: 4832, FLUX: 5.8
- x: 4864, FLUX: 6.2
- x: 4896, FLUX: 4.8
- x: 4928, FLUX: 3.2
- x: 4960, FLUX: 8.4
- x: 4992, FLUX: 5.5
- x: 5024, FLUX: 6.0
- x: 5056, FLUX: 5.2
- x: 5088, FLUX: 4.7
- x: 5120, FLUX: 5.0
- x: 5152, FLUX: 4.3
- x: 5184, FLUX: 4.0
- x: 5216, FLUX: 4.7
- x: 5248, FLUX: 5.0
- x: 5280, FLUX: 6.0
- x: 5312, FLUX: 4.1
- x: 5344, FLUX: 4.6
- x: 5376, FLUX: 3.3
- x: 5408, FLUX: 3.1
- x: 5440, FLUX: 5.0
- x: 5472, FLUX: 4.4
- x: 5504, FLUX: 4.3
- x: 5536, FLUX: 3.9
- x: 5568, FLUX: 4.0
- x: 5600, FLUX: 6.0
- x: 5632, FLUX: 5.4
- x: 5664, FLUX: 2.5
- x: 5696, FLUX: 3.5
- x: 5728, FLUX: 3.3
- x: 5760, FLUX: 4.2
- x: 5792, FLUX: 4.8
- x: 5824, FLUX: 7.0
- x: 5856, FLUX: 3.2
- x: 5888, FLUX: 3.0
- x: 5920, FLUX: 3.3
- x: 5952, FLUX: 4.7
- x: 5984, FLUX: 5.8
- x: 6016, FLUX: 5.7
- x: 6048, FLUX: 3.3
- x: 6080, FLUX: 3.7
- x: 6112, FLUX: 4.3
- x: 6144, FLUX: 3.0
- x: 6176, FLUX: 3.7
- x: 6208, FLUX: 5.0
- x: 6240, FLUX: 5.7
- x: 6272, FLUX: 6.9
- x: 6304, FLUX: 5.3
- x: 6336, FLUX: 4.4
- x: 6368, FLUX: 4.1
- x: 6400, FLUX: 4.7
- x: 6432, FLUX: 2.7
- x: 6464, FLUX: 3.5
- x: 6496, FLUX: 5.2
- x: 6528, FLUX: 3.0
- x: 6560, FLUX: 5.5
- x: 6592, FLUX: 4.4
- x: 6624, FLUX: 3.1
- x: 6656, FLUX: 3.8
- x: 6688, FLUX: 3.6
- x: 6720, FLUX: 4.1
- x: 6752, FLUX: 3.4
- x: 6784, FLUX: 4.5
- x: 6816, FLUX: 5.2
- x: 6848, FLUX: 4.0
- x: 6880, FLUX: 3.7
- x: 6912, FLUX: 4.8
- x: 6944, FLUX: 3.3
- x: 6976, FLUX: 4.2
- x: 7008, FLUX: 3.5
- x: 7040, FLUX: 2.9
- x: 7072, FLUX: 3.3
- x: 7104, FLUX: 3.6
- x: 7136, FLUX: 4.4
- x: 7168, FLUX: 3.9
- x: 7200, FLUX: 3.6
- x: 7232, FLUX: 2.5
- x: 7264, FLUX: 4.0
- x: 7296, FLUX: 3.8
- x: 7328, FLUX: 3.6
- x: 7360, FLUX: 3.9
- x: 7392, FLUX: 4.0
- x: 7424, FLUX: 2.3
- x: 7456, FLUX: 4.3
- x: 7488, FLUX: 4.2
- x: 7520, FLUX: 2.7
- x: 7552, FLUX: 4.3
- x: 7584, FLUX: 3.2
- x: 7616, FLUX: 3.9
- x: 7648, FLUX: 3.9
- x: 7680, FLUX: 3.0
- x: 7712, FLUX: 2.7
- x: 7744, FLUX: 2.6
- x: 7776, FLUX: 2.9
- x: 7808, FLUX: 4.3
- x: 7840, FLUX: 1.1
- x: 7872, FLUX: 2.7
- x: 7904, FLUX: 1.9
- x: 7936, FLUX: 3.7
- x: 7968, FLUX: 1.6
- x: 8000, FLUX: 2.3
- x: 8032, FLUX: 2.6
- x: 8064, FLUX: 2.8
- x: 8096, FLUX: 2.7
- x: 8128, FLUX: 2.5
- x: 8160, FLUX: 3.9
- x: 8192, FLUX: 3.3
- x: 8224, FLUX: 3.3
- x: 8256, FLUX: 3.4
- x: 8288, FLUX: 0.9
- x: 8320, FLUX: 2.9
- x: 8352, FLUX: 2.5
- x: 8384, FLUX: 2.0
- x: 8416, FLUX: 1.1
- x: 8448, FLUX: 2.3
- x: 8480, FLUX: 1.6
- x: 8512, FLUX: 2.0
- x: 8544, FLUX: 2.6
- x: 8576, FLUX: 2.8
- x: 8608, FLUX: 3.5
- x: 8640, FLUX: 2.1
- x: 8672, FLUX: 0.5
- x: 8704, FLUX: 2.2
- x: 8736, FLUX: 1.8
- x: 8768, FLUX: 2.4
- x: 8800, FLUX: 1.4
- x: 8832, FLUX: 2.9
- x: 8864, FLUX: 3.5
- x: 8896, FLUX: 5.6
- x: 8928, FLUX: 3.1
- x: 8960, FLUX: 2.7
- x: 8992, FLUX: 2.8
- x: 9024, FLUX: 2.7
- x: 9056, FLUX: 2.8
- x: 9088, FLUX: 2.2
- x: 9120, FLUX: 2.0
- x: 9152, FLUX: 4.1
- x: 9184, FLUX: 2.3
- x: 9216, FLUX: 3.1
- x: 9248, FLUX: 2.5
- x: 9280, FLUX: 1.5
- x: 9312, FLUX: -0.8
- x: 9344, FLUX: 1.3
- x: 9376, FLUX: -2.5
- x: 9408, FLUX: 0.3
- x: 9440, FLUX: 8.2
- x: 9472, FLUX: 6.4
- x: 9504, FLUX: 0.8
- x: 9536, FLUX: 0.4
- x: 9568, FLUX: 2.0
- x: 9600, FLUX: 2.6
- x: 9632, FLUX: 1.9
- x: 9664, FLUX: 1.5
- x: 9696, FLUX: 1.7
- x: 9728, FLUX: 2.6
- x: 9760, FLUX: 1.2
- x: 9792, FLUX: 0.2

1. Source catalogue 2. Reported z 0.11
